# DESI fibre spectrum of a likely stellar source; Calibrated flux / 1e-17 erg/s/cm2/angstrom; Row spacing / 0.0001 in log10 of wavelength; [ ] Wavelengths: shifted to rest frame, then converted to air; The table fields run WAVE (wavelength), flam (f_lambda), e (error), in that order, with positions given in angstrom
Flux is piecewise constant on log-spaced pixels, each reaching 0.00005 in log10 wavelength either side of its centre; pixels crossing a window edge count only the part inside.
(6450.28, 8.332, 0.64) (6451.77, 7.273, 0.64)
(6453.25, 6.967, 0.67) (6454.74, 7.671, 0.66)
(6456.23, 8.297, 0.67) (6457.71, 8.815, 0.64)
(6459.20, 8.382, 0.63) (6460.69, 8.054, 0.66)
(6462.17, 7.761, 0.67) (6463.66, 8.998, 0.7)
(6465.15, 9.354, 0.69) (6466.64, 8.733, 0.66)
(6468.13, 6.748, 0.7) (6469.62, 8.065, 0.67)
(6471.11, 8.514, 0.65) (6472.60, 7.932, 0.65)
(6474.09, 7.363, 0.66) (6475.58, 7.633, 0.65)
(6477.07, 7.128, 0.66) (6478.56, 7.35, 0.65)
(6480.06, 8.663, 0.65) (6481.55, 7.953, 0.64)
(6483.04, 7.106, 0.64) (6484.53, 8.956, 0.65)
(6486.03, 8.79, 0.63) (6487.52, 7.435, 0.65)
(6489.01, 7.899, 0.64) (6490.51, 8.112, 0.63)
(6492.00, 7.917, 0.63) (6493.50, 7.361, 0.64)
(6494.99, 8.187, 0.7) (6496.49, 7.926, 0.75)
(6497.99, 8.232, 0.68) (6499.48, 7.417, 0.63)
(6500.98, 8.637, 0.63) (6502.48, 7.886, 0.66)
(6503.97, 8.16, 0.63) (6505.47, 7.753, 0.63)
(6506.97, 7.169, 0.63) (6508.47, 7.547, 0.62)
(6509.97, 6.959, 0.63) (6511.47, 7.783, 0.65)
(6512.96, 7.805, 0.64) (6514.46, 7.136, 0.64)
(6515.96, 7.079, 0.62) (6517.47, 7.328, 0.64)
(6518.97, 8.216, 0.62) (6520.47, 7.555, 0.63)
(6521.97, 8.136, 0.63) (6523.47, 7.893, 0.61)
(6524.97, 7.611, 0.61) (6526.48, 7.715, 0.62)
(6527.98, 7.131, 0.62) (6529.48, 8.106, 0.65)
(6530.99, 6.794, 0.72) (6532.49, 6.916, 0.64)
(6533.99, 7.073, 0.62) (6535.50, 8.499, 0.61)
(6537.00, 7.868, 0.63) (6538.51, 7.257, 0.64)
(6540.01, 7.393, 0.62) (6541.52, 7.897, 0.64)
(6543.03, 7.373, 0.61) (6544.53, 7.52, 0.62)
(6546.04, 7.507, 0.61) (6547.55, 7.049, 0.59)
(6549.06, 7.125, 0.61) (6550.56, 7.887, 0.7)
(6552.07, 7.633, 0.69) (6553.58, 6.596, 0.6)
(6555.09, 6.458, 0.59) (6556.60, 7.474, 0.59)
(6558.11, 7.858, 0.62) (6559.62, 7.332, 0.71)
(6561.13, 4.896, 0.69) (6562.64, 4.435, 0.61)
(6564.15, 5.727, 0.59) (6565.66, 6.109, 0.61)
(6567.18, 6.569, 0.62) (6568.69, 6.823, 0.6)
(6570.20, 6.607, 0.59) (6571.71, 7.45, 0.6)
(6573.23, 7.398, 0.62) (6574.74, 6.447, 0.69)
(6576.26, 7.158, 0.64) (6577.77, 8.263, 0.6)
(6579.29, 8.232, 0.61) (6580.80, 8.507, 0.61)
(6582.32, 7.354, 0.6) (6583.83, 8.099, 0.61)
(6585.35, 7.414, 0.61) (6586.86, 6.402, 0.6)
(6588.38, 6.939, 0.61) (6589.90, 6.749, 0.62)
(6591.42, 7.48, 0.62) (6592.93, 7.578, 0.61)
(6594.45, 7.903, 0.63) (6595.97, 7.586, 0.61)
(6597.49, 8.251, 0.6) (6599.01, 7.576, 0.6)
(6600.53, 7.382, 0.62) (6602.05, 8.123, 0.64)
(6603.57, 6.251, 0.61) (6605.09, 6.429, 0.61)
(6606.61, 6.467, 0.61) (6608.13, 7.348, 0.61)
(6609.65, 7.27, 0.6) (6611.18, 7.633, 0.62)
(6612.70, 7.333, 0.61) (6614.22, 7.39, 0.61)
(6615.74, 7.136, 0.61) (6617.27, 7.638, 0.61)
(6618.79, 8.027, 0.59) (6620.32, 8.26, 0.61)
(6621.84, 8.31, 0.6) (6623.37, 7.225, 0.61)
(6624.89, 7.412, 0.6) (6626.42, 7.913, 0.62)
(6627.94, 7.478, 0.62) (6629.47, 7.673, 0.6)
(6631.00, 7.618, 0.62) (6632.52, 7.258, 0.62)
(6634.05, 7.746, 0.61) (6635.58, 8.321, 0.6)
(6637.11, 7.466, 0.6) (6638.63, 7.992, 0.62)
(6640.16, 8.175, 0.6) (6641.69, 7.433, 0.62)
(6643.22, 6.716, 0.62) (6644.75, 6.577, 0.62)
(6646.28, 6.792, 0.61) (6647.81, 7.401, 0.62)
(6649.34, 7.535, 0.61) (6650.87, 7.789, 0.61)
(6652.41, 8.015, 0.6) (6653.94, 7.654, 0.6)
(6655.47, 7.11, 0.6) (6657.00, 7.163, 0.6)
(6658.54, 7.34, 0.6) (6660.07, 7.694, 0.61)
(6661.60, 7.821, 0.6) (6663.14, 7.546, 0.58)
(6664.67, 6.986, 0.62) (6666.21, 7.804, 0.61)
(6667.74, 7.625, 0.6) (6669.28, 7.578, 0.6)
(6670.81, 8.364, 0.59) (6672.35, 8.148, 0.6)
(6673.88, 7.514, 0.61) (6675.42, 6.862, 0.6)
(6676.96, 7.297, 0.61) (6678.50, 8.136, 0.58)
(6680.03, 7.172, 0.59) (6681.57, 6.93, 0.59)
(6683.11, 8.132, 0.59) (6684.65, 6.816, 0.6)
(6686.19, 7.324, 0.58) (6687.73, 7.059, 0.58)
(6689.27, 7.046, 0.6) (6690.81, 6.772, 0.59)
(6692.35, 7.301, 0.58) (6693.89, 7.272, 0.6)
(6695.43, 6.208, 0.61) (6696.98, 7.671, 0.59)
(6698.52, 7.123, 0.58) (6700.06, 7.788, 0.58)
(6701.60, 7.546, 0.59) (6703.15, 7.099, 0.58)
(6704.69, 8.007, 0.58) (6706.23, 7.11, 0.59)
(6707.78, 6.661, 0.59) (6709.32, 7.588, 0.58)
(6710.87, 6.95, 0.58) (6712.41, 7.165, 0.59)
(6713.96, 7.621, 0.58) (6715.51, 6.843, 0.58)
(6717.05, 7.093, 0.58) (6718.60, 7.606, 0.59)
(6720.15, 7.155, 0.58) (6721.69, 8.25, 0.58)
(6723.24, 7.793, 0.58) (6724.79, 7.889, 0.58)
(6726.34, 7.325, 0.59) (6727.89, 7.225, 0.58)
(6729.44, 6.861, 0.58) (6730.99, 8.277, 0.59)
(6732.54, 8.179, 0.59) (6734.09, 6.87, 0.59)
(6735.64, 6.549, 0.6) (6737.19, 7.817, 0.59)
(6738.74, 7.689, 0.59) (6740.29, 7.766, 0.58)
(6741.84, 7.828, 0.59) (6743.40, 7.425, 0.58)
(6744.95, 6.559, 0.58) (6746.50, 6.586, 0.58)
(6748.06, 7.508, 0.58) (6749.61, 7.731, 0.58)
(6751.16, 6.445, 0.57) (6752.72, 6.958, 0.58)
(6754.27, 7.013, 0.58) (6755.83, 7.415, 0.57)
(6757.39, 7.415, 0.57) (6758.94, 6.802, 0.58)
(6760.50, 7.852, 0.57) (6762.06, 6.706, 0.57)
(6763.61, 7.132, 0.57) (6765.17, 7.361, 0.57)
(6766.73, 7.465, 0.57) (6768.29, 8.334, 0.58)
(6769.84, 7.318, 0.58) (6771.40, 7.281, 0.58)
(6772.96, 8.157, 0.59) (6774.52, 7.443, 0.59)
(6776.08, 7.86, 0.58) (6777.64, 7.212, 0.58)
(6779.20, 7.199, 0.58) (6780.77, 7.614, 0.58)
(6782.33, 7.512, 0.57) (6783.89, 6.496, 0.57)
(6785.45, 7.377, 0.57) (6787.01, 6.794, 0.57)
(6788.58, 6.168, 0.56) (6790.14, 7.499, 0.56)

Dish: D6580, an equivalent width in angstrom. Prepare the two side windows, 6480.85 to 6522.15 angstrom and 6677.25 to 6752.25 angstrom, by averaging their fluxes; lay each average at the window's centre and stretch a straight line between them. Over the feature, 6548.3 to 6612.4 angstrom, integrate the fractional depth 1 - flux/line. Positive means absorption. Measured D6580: 4.2 angstrom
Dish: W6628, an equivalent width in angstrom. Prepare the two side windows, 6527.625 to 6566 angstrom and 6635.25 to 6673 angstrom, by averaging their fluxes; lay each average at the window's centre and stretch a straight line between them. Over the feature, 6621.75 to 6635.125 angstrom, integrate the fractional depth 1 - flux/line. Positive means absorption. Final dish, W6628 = -0.3 angstrom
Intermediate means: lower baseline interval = 7.08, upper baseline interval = 7.55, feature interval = 7.61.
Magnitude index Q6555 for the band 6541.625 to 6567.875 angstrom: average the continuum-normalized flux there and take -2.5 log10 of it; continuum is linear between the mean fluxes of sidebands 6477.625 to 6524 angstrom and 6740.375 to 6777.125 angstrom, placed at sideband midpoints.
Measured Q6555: 0.13 mag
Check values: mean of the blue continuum 7.81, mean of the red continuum 7.34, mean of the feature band 6.82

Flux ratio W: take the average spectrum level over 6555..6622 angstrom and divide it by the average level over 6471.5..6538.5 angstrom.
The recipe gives 0.93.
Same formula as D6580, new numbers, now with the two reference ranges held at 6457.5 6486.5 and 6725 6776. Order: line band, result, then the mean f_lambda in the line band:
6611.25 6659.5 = 0.8 angstrom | 7.55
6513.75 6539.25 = 1.3 angstrom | 7.55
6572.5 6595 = 1.0 angstrom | 7.46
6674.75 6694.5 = 0.8 angstrom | 7.24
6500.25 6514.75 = 0.5 angstrom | 7.7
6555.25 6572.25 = 3.0 angstrom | 6.47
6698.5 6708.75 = 0.2 angstrom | 7.36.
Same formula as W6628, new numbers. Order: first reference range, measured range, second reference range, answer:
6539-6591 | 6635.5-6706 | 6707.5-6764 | -1.9 angstrom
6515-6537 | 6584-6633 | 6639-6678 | 0.6 angstrom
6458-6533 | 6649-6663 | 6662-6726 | -0.2 angstrom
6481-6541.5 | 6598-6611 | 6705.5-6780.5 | 0.7 angstrom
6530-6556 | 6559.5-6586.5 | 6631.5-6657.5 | 1.7 angstrom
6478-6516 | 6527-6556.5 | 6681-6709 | 1.2 angstrom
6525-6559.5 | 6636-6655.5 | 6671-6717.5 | -0.4 angstrom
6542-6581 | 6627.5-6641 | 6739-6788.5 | -1.2 angstrom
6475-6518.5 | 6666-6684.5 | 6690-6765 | -0.5 angstrom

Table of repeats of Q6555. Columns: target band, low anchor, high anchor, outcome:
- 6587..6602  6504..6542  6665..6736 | 0.00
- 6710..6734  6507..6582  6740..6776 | -0.02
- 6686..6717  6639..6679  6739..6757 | 0.02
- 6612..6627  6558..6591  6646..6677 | -0.06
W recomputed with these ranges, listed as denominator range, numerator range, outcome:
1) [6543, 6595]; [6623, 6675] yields 1.07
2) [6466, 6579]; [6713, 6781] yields 0.99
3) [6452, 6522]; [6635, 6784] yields 0.94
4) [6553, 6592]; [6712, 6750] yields 1.07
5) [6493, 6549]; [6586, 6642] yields 0.98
